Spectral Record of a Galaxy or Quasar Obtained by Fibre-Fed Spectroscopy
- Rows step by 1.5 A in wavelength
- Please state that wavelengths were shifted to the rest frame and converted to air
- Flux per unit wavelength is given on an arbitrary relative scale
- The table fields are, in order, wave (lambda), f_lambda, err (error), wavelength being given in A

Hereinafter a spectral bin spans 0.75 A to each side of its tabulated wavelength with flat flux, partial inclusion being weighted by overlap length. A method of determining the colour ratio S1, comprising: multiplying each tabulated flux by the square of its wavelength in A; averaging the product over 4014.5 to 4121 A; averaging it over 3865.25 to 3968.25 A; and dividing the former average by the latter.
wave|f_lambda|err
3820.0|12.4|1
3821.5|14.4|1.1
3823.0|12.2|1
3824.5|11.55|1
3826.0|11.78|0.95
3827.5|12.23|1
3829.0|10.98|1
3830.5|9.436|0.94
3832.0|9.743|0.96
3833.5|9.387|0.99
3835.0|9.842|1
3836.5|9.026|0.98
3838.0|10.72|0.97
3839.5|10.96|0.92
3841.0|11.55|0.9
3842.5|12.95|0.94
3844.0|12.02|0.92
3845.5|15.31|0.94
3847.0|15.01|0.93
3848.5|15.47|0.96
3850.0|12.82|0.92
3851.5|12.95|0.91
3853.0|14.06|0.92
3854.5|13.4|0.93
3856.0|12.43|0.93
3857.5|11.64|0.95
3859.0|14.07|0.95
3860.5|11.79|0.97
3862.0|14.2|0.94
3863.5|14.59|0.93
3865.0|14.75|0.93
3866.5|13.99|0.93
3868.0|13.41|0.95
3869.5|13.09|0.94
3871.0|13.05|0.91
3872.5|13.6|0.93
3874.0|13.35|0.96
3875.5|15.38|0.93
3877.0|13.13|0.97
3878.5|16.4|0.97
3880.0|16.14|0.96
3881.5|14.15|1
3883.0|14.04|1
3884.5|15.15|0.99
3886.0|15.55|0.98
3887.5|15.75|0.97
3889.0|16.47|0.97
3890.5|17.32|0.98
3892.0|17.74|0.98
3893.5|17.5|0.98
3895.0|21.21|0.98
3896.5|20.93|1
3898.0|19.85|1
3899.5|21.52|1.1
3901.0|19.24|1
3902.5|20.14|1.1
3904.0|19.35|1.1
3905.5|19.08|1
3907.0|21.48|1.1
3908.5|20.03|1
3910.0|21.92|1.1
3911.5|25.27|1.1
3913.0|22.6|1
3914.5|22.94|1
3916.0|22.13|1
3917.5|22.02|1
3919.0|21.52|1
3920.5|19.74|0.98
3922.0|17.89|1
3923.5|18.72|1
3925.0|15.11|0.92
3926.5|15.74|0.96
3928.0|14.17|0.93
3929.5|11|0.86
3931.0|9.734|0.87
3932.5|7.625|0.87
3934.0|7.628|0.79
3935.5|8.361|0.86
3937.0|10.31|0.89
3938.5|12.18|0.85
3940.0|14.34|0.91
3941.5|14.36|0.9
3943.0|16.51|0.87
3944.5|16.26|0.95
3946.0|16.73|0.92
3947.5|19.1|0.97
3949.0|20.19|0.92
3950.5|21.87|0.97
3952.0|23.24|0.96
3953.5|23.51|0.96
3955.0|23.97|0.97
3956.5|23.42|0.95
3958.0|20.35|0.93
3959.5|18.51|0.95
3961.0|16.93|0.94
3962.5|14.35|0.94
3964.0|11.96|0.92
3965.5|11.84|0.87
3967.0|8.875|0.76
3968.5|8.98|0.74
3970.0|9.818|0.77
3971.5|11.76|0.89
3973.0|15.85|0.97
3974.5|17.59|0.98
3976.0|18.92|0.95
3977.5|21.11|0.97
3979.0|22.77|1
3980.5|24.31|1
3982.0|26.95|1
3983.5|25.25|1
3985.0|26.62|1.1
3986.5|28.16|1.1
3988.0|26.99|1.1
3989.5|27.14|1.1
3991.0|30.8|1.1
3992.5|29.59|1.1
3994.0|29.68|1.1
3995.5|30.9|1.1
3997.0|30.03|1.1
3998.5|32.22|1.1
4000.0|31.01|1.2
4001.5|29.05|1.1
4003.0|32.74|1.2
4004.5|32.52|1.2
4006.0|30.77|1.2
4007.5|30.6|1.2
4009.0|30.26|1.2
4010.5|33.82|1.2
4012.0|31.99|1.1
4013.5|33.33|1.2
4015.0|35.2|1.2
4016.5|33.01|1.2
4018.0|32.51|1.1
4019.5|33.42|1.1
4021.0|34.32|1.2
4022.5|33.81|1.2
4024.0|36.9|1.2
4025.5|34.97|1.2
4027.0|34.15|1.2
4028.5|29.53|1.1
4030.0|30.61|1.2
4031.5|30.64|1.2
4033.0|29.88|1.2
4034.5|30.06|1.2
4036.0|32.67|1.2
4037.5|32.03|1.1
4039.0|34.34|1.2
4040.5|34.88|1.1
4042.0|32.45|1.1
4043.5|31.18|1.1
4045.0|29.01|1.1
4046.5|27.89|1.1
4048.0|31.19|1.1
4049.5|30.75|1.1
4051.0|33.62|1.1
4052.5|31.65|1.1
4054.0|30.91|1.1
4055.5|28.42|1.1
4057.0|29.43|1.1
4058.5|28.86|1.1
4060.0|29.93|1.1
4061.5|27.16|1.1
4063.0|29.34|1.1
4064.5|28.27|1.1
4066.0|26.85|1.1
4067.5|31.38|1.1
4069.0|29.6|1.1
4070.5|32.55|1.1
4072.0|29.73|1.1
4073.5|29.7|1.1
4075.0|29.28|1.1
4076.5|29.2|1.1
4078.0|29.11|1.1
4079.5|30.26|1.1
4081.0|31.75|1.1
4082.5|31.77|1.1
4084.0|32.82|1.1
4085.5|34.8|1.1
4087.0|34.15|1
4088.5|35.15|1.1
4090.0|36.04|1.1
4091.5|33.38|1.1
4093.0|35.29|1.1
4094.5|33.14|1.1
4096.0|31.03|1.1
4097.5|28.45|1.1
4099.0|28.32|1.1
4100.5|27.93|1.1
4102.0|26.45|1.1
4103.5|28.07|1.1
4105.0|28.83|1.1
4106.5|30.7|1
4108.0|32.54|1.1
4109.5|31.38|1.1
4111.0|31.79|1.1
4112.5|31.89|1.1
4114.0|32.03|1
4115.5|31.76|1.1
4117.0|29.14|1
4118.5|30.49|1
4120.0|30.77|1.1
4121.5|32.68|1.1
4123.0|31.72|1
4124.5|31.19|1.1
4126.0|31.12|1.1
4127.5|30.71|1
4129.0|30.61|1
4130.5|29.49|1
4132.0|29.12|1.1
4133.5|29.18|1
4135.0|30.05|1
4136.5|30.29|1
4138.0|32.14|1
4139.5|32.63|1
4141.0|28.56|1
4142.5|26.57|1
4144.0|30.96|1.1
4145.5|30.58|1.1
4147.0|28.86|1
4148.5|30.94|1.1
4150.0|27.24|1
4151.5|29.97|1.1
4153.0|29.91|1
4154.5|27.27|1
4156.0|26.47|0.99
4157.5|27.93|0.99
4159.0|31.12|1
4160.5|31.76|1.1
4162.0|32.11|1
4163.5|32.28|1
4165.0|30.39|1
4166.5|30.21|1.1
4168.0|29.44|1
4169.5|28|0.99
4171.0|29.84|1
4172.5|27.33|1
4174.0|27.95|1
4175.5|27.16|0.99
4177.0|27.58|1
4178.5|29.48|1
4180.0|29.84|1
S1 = 2.0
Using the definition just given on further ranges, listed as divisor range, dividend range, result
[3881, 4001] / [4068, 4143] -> 1.74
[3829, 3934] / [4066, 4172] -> 2.22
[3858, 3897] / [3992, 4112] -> 2.25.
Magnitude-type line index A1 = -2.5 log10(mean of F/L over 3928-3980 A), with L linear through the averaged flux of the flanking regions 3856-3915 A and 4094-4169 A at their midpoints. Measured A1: 0.30 mag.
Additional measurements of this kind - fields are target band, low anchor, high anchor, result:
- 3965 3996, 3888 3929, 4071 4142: 0.11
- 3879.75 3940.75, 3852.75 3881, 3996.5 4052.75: 0.08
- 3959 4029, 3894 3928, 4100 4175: -0.10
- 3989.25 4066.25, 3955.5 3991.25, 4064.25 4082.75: -0.25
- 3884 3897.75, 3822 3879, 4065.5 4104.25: -0.11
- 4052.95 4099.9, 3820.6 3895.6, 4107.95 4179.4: -0.18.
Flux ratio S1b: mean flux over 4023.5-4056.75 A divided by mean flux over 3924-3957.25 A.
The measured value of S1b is 2.01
